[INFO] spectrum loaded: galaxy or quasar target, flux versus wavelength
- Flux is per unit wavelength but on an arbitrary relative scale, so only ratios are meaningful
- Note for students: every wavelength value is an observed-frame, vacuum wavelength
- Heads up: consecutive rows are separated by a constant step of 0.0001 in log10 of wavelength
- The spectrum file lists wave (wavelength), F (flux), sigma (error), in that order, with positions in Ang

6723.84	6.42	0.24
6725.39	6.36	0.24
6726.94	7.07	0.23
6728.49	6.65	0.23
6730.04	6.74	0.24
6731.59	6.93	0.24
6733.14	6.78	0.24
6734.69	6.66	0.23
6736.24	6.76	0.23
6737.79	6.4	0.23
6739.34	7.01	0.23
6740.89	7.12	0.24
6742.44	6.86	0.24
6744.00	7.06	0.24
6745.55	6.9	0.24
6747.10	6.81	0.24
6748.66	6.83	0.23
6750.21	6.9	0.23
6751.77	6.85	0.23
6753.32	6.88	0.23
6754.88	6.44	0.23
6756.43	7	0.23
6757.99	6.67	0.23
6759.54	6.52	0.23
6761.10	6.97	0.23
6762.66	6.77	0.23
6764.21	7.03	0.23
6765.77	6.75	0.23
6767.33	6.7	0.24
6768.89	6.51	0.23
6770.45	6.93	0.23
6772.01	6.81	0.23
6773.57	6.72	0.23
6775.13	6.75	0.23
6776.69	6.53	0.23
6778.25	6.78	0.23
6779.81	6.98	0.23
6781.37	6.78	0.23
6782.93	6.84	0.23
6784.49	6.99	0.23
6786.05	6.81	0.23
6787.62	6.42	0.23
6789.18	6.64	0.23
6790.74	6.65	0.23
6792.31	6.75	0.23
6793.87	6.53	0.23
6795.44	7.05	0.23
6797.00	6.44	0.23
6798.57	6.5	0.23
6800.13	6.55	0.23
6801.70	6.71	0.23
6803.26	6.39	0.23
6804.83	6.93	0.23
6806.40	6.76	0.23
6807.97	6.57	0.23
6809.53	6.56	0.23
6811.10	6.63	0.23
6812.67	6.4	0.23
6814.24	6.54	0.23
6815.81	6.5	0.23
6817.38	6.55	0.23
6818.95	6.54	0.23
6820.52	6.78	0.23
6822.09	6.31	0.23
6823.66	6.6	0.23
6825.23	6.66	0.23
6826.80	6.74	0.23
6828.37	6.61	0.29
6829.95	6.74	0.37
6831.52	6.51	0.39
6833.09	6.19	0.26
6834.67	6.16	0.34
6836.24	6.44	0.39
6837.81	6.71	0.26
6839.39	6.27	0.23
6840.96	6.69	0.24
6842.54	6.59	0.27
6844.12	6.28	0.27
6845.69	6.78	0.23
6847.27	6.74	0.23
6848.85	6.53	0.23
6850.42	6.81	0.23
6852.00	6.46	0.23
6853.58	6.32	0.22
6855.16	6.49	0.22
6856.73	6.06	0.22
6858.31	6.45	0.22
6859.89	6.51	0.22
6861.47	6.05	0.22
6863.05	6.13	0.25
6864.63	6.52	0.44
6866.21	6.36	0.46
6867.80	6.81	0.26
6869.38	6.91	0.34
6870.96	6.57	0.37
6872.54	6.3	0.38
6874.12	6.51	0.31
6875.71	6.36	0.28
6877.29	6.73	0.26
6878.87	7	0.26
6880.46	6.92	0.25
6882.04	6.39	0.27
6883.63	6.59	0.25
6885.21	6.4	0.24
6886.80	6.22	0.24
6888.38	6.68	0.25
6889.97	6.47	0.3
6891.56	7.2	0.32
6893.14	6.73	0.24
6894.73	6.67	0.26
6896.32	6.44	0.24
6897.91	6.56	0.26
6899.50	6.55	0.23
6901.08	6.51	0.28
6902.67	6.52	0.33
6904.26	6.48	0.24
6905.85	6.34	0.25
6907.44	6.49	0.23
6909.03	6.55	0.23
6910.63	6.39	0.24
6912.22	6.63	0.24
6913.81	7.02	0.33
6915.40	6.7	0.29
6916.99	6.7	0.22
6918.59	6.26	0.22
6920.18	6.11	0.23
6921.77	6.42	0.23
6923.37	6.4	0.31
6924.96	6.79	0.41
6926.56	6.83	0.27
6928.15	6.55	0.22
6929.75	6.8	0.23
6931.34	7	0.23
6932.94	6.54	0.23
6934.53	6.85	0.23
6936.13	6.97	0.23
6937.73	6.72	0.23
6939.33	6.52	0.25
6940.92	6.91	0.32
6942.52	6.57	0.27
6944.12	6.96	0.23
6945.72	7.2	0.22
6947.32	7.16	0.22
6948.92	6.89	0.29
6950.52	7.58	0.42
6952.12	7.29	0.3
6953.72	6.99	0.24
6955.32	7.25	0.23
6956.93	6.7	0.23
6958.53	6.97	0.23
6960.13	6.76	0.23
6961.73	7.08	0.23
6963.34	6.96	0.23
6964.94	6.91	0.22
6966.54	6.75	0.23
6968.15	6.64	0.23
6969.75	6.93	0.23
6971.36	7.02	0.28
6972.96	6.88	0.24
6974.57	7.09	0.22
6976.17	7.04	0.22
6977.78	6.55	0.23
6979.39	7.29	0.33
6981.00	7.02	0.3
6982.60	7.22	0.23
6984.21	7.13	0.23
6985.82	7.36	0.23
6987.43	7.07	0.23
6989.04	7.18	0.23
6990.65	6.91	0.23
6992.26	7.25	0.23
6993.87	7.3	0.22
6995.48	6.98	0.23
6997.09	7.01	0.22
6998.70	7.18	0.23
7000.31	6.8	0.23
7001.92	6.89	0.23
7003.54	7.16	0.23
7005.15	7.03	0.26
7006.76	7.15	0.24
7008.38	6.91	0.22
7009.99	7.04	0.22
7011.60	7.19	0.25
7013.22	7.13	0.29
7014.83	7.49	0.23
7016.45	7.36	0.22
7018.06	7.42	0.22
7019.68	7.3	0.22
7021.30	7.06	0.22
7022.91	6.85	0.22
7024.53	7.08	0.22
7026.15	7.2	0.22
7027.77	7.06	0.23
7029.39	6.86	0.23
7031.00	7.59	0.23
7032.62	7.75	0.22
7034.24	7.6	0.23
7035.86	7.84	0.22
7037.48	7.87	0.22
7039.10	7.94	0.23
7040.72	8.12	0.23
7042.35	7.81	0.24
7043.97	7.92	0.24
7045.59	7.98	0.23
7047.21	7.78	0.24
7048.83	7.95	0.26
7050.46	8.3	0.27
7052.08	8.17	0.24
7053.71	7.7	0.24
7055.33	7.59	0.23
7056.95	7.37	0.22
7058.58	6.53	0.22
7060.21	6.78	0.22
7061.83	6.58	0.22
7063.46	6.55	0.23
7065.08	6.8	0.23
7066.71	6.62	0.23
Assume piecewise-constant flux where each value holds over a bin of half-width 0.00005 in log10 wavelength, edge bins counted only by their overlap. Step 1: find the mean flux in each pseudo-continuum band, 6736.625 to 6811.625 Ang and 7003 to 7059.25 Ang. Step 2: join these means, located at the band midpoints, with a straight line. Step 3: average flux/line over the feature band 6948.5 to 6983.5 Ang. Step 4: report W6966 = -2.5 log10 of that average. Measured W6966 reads 0.044 mag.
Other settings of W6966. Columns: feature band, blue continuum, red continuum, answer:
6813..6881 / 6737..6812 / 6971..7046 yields 0.06 mag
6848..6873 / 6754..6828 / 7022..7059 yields 0.08 mag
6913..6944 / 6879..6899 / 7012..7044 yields 0.03 mag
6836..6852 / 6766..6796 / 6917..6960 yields 0.03 mag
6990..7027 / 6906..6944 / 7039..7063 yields 0.02 mag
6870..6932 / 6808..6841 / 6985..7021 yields 0.03 mag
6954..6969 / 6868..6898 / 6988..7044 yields 0.02 mag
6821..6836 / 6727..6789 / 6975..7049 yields 0.07 mag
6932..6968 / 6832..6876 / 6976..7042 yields 0.00 mag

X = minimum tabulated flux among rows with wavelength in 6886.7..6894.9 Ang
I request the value 6.22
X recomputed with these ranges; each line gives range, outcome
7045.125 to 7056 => 7.59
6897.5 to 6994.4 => 6.11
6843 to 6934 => 6.05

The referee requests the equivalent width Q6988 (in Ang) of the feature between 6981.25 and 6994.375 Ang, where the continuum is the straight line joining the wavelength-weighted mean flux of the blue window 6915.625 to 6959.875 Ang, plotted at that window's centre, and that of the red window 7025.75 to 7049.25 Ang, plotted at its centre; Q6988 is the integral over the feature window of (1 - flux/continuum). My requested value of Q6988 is 0.2 Ang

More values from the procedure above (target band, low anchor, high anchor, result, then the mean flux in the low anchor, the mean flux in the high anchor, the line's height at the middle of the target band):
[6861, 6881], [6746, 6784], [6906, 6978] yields 0.7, 6.78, 6.81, 6.8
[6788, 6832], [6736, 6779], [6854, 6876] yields 0.0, 6.8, 6.43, 6.62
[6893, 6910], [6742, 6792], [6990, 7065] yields 1.3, 6.78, 7.33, 7.06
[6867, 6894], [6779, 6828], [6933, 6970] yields 0.6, 6.65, 6.93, 6.8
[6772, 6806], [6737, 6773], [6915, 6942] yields 0.4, 6.81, 6.65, 6.78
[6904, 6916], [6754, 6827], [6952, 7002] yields 0.5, 6.68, 7.01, 6.89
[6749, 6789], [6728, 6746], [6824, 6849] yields -0.2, 6.83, 6.54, 6.73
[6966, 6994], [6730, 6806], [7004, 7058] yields 1.2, 6.76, 7.49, 7.35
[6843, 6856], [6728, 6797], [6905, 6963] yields 0.4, 6.78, 6.78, 6.78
